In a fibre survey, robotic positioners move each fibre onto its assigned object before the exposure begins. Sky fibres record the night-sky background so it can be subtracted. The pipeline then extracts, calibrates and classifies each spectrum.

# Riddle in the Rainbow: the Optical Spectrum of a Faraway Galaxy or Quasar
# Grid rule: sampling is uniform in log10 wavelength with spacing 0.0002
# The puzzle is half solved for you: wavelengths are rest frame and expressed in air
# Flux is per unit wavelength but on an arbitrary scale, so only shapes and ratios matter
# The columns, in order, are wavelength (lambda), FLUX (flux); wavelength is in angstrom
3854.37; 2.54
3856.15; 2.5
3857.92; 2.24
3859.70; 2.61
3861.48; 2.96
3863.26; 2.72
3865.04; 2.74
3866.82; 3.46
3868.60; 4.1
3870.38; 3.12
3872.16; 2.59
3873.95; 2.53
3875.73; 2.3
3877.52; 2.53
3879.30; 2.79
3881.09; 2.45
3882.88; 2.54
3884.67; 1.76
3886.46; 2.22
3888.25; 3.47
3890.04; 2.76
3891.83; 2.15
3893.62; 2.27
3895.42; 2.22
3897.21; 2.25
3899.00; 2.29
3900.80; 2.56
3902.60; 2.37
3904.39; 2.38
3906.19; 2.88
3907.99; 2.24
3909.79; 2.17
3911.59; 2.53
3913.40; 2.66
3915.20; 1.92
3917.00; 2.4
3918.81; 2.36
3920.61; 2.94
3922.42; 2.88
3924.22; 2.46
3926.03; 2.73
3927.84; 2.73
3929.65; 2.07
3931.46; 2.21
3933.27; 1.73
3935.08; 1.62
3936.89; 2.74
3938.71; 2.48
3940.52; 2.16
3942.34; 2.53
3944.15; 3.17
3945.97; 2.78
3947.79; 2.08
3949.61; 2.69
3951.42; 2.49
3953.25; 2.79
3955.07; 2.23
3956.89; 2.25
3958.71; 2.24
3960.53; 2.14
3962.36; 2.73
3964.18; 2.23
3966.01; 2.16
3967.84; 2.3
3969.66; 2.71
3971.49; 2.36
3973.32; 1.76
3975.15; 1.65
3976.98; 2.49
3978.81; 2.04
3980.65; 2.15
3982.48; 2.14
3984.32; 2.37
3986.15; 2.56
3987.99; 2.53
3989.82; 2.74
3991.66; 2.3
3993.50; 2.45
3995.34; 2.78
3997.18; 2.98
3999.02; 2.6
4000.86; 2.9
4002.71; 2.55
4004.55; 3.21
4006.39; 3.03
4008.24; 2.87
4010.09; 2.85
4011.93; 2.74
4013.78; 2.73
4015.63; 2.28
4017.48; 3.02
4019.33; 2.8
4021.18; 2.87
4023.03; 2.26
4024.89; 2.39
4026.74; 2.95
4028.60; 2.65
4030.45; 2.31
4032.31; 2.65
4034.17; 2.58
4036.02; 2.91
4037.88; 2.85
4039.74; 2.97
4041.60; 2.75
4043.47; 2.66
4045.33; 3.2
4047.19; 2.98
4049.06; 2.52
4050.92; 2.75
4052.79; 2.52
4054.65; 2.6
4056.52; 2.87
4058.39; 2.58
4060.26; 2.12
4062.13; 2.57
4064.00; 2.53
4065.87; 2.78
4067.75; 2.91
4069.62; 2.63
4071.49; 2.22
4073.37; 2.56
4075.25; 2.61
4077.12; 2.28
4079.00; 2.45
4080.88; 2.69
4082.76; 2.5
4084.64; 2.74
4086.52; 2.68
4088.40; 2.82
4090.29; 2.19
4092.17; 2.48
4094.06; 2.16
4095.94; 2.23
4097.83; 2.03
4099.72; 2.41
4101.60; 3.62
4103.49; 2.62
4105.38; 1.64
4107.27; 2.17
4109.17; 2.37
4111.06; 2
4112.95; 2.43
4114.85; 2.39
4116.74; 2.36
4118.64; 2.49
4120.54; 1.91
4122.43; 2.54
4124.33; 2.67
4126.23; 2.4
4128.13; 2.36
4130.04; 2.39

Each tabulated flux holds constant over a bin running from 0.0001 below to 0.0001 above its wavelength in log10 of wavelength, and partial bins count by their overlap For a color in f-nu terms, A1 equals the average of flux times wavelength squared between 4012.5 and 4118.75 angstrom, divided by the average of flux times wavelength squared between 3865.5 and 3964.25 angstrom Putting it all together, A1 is 1.11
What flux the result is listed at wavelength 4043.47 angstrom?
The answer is 2.66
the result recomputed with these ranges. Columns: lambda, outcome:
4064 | 2.53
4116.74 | 2.36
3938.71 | 2.48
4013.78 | 2.73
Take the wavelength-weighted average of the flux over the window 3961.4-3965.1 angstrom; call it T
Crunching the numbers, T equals 2.47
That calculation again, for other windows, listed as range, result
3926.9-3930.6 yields 2.4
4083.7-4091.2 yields 2.61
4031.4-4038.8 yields 2.75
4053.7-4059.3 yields 2.68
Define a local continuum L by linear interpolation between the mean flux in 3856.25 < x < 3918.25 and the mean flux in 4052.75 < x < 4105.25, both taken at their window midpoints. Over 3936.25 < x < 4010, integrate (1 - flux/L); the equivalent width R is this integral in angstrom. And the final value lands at 1.8 angstrom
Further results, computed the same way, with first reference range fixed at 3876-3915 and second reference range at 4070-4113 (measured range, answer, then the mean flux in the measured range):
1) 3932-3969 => 0.9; 2.38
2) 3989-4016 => -3.4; 2.74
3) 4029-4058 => -3.6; 2.74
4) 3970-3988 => 1.7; 2.2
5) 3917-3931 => -0.8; 2.57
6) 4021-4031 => -0.5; 2.56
